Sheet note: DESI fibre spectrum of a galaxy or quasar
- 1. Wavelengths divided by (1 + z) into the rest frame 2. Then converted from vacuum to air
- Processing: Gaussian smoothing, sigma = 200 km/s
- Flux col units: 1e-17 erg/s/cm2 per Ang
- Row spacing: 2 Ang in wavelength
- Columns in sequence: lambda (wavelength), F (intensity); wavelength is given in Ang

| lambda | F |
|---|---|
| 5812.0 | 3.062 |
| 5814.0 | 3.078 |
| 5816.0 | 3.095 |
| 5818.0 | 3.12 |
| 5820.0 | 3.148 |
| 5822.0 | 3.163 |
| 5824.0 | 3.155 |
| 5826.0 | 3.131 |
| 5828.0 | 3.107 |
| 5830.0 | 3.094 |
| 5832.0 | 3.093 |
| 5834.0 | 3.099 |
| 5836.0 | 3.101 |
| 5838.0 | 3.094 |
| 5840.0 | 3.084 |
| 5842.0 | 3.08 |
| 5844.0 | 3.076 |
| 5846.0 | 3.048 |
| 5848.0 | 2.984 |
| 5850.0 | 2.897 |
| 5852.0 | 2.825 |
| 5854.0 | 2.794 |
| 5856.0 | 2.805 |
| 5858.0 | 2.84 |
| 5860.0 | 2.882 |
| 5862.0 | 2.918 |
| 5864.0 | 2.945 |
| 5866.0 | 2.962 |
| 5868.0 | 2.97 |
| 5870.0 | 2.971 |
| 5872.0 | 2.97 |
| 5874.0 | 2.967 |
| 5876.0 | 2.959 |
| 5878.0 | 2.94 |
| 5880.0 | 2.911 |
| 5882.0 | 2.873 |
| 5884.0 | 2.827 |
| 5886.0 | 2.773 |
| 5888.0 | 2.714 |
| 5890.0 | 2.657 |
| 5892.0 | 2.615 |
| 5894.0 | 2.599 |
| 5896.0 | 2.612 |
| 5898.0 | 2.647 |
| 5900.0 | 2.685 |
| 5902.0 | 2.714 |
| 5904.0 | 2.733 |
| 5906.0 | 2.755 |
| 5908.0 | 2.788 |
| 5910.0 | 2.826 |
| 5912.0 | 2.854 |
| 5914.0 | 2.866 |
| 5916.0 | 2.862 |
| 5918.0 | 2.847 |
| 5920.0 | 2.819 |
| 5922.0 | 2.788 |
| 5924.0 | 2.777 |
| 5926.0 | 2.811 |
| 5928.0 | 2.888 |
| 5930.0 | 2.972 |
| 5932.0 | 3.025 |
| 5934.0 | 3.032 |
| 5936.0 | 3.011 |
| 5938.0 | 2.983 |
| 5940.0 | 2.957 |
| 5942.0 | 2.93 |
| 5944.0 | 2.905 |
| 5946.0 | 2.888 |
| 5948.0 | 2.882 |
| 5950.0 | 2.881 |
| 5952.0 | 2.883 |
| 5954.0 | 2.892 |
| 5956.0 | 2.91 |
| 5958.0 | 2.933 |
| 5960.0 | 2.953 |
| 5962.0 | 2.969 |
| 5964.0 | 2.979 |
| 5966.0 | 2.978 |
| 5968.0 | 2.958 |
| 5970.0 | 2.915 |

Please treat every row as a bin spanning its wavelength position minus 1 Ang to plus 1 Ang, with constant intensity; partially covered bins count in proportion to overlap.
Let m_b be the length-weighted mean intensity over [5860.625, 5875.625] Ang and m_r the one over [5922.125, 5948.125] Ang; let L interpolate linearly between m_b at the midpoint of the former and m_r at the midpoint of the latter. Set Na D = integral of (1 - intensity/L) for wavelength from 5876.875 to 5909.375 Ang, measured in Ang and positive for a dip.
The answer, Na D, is 2.2 Ang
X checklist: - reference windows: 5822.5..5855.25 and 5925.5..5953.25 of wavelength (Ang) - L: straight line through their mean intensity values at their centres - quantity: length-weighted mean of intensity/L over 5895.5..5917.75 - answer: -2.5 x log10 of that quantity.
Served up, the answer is 0.077 mag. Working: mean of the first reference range 3.04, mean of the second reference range 2.93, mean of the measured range 2.76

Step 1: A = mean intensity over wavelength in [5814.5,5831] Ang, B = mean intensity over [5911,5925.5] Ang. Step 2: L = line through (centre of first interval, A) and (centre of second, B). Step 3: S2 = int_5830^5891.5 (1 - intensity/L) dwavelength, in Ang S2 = 1.5 Ang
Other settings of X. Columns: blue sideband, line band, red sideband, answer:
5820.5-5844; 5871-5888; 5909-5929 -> 0.03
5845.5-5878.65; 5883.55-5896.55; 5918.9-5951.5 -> 0.09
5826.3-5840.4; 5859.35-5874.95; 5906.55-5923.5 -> 0.01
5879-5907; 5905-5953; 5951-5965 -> -0.02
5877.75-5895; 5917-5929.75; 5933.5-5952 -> 0.02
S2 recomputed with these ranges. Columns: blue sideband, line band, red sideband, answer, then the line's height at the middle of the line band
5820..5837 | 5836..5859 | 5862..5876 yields 0.6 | 3.04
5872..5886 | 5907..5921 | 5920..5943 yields 0.4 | 2.92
